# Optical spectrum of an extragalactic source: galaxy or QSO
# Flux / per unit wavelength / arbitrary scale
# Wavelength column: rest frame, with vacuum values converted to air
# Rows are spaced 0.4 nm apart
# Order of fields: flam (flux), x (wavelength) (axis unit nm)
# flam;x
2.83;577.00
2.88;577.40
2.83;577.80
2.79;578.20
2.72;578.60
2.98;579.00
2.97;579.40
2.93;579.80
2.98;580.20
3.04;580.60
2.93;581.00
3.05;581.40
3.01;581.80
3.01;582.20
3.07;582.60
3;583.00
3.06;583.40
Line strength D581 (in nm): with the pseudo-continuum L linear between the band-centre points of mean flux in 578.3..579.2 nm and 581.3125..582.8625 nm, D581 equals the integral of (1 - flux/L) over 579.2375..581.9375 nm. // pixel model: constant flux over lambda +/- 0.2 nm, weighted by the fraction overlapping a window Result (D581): -0.036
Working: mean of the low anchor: 2.84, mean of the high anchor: 3.03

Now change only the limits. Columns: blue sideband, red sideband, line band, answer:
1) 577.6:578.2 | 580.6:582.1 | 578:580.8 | -0.017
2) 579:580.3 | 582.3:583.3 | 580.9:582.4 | 0.002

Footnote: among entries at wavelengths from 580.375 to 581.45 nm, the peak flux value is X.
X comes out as 3.05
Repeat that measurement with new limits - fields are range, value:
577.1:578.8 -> 2.88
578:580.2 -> 2.98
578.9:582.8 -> 3.07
